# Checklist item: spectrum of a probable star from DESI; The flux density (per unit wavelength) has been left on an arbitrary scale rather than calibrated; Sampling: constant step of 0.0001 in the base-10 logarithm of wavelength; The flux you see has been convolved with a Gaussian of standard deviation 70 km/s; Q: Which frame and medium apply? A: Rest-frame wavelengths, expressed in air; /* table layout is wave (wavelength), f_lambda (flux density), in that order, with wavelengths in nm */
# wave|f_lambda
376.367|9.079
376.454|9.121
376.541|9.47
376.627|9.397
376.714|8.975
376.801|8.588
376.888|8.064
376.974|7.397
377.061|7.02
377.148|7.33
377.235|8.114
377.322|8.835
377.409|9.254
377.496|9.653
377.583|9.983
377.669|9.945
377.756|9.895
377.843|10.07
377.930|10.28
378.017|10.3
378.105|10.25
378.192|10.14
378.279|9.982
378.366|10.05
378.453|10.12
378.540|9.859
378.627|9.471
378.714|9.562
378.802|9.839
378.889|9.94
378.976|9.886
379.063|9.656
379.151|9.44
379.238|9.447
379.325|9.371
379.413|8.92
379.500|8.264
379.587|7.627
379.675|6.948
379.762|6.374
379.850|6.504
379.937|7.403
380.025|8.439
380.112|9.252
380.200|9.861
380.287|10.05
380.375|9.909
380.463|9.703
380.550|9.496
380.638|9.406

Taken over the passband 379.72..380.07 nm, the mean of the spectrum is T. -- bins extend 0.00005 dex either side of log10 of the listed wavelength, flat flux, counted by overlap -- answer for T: 7.19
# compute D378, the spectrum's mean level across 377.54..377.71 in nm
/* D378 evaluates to 10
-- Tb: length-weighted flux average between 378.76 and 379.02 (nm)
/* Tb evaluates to 9.92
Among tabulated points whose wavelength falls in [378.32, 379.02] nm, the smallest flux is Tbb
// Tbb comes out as 9.471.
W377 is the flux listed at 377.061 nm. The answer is 7.02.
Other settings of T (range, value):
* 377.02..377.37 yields 7.84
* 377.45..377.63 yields 9.86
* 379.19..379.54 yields 9.02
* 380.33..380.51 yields 9.79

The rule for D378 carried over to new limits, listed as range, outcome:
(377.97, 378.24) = 10.2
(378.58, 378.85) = 9.63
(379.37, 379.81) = 7.62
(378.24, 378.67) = 9.91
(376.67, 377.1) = 8.02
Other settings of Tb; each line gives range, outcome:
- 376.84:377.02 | 7.76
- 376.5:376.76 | 9.28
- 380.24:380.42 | 9.96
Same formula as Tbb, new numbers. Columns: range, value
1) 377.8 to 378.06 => 10.07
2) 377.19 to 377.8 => 8.114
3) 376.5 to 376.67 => 9.397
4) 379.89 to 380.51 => 7.403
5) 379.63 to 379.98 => 6.374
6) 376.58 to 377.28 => 7.02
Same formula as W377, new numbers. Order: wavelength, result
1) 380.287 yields 10.05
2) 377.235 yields 8.114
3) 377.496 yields 9.653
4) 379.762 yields 6.374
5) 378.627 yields 9.471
